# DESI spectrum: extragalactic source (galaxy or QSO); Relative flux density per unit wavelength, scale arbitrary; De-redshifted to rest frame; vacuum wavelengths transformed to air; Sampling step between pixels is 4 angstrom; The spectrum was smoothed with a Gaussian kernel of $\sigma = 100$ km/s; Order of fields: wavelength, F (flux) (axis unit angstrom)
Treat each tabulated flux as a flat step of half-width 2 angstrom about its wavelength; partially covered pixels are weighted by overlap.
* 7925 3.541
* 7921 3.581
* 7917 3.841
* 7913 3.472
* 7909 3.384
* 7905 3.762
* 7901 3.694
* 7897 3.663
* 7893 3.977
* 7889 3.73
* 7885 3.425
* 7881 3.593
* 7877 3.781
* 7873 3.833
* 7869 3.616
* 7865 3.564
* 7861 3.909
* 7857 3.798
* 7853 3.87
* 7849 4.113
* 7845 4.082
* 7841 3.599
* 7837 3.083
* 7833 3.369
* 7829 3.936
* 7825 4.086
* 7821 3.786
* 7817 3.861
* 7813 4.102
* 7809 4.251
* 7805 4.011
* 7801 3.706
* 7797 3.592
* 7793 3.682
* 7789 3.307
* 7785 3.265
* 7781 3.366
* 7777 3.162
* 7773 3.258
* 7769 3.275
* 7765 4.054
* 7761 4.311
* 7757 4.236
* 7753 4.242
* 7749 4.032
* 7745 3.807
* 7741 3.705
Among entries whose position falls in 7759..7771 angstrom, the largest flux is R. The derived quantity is 4.311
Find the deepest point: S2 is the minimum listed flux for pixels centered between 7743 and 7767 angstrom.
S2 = 3.807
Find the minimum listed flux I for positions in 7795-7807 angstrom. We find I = 3.592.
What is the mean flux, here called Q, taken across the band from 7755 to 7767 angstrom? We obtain 4.2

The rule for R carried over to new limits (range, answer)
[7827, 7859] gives 4.113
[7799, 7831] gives 4.251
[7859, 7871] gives 3.909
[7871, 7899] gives 3.977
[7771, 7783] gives 3.366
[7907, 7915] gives 3.472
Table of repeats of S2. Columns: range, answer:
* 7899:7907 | 3.694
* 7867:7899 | 3.425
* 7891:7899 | 3.663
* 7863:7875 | 3.564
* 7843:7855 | 3.87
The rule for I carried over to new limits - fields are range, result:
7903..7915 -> 3.384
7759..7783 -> 3.162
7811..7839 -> 3.083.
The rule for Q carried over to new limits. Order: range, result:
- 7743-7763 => 4.13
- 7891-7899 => 3.82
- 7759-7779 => 3.61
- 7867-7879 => 3.74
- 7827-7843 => 3.5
